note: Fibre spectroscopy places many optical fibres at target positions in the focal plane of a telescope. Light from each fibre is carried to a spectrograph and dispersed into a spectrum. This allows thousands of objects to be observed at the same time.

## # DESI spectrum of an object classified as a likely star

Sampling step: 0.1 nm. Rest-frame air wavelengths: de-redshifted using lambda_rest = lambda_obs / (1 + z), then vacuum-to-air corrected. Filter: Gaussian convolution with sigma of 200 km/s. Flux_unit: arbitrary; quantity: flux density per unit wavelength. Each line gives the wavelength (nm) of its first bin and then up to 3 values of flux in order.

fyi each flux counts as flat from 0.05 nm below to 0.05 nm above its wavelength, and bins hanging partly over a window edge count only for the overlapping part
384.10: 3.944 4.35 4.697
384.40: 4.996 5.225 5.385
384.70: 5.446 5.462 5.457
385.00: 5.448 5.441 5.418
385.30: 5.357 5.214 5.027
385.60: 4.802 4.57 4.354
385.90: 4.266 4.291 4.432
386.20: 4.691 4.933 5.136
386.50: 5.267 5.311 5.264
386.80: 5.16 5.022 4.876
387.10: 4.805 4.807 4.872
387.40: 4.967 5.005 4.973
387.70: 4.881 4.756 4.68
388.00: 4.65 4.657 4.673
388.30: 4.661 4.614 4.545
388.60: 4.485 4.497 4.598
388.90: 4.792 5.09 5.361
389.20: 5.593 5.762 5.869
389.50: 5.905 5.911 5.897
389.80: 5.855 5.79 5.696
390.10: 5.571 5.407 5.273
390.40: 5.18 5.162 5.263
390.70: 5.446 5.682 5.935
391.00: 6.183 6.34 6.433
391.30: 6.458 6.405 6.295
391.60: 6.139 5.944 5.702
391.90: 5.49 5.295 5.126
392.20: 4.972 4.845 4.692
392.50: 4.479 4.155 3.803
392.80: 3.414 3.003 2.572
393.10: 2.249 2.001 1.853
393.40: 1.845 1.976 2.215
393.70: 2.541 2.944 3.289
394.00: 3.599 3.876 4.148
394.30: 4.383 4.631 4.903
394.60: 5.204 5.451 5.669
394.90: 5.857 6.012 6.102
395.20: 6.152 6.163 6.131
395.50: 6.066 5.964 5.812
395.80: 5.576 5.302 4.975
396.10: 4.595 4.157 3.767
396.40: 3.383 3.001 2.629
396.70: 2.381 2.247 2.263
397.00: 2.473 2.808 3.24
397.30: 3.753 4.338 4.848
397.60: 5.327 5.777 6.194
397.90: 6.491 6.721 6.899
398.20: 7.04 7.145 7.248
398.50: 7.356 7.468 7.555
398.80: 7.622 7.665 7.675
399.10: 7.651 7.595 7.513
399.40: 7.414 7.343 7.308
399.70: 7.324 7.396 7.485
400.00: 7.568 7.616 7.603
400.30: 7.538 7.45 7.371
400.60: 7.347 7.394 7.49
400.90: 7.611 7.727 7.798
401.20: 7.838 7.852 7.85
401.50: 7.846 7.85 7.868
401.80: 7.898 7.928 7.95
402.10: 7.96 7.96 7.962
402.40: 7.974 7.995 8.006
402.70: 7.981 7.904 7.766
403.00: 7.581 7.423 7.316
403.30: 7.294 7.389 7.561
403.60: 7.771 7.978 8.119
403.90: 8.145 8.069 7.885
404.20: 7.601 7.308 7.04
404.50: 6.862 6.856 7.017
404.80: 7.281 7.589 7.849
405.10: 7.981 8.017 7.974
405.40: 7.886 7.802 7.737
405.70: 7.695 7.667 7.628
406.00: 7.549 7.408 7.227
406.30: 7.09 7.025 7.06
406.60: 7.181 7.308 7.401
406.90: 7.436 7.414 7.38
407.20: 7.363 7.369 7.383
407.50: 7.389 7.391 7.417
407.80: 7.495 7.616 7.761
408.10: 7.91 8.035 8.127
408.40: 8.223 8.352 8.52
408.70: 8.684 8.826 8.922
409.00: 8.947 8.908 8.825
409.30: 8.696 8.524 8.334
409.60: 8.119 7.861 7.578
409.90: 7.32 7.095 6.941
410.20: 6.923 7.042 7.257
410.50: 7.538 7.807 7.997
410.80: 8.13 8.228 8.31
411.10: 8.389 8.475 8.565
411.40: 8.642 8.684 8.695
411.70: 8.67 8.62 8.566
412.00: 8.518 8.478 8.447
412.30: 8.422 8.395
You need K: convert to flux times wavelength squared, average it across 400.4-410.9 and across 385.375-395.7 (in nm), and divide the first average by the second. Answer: 1.71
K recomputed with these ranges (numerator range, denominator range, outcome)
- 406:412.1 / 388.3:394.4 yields 1.83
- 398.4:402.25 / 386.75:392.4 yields 1.51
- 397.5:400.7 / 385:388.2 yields 1.56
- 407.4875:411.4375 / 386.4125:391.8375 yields 1.67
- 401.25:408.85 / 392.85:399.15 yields 1.68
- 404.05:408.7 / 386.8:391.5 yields 1.56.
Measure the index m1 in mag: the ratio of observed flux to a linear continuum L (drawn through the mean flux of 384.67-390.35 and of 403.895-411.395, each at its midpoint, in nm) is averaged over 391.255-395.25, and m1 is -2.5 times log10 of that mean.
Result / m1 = 0.31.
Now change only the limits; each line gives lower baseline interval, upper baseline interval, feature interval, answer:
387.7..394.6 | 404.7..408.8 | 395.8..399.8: 0.085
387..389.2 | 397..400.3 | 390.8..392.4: -0.079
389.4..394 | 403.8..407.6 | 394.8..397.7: 0.230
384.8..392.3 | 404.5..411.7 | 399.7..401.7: -0.115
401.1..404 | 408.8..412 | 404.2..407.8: 0.076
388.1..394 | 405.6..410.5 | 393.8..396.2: 0.067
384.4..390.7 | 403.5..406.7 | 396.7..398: 0.478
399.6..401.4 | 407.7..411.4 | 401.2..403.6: -0.018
